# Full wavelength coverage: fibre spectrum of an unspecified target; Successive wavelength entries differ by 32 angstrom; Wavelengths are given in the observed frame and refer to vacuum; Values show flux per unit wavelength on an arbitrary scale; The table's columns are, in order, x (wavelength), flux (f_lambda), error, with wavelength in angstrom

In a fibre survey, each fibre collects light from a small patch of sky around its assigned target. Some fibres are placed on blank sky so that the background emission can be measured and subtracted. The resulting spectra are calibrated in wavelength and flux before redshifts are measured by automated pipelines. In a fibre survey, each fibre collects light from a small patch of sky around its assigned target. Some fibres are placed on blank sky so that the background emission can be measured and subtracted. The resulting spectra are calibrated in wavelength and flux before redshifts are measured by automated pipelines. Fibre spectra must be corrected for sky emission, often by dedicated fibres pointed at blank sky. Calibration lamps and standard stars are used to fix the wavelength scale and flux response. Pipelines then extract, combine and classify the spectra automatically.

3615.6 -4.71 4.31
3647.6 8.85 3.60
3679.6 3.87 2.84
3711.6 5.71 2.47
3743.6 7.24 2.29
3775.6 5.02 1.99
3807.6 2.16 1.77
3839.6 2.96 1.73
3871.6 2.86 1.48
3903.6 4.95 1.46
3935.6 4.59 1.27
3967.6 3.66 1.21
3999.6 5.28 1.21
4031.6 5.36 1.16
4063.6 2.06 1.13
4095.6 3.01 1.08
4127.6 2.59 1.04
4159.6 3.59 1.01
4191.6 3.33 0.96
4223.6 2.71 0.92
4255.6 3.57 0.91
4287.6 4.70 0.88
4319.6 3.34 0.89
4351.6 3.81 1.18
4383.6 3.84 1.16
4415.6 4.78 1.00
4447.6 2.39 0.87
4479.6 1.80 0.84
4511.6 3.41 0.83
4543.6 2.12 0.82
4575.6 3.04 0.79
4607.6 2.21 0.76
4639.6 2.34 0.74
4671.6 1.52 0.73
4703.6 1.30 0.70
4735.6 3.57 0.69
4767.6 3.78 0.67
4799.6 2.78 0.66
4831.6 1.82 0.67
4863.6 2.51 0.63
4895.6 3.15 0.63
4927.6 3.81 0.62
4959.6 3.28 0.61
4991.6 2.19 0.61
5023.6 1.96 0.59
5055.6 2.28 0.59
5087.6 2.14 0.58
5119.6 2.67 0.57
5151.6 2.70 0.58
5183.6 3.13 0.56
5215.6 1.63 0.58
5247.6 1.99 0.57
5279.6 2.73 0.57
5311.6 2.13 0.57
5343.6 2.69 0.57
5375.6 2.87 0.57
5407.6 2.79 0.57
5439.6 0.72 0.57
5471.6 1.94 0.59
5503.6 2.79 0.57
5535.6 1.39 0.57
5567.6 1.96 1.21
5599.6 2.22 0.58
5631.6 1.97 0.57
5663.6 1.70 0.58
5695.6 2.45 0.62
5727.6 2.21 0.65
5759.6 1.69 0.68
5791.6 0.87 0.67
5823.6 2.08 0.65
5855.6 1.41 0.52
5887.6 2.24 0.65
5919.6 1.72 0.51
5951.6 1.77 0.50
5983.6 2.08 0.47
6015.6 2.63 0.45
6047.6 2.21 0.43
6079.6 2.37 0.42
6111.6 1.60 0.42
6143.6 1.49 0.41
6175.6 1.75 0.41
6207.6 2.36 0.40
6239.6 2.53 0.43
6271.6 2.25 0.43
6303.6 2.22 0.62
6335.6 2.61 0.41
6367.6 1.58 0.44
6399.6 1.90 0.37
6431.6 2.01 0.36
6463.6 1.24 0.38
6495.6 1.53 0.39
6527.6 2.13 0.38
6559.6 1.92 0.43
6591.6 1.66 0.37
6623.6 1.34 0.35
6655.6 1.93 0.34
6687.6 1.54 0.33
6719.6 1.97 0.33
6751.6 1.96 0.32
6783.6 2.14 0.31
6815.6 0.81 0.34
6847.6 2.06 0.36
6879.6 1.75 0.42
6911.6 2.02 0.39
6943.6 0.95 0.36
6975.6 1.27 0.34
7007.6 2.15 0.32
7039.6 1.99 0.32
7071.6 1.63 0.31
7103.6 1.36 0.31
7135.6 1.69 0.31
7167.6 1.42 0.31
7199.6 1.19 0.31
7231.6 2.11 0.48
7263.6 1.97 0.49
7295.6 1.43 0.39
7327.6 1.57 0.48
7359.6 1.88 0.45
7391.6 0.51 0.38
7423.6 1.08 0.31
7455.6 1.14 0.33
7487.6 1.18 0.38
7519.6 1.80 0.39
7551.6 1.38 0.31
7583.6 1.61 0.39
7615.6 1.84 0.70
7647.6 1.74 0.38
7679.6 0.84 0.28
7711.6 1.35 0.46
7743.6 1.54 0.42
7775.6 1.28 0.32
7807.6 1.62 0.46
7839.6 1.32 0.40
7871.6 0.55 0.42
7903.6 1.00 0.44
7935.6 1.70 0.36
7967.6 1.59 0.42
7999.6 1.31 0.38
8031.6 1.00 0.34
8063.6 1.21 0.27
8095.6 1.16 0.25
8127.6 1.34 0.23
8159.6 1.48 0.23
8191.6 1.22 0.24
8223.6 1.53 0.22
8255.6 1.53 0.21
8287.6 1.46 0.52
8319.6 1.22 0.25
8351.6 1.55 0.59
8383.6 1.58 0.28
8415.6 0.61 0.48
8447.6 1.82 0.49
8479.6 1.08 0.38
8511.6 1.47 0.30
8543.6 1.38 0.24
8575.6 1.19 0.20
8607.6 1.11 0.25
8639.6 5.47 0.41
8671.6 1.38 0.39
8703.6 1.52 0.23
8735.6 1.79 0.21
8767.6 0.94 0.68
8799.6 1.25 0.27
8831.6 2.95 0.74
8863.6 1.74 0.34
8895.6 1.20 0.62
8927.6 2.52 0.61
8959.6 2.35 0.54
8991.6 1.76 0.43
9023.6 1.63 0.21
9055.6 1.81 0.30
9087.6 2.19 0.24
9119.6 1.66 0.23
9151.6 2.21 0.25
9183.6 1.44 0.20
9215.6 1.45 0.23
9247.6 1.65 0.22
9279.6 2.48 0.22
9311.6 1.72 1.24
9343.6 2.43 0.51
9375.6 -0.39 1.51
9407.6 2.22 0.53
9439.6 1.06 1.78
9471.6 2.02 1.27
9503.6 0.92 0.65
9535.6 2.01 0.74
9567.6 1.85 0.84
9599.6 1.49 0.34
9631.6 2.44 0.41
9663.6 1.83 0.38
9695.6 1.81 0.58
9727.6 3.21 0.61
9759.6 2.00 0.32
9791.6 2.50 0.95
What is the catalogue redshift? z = 1.32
